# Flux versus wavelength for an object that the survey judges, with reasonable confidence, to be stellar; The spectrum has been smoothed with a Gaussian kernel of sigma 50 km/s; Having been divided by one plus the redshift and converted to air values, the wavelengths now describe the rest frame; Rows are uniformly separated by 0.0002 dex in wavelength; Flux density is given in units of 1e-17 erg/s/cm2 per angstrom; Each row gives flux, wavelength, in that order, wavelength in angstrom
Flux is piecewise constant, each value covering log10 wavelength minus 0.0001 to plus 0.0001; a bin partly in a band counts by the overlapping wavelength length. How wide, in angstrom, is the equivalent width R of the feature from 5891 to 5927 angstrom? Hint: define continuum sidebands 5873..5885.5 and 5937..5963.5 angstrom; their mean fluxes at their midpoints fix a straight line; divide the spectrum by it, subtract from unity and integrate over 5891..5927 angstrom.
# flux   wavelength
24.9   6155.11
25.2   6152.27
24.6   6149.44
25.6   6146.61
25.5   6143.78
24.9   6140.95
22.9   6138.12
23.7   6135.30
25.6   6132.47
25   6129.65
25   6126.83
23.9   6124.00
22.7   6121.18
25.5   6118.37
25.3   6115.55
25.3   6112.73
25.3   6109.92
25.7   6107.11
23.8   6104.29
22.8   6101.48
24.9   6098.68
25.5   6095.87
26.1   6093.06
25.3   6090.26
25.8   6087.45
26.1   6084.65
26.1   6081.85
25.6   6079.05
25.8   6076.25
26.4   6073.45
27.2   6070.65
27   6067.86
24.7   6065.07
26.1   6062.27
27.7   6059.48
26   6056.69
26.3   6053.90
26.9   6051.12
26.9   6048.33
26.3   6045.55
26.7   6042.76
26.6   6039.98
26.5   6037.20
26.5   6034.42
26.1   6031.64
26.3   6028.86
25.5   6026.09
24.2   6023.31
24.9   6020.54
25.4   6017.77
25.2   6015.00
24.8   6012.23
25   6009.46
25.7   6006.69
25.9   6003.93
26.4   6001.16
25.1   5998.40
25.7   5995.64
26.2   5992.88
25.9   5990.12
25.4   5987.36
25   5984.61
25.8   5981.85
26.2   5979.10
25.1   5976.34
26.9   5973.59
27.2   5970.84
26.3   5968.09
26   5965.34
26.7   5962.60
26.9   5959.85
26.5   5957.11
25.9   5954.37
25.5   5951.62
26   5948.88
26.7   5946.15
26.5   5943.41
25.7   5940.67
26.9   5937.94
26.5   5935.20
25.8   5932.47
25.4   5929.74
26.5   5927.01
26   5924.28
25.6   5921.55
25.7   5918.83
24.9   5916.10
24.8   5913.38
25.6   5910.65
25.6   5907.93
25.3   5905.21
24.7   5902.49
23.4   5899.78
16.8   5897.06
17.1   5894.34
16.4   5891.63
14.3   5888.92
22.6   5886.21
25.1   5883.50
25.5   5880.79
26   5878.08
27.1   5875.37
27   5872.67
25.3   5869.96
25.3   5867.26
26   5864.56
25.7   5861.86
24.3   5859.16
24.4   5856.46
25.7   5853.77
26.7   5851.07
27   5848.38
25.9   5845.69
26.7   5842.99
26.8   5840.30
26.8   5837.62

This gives 3.5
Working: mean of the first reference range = 25.8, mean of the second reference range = 26.3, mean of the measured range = 23.5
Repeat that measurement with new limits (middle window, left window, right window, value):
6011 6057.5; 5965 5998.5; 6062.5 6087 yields 0.1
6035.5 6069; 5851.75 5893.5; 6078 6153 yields -2.4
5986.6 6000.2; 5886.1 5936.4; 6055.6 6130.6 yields -0.8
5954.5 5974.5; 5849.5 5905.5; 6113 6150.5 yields -2.2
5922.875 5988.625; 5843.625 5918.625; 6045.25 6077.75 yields -2.9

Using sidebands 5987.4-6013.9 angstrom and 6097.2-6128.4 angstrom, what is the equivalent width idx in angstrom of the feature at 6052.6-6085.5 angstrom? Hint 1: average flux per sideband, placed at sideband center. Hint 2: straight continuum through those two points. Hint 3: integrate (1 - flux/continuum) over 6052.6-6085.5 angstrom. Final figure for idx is -1.7 angstrom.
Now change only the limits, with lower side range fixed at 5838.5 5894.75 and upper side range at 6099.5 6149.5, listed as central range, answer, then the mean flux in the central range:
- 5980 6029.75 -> -1.85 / 25.5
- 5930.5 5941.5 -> -0.76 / 26.2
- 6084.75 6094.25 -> -0.45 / 25.8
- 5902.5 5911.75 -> -0.34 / 25.4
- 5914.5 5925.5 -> -0.46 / 25.5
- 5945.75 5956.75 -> -0.67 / 26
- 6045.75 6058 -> -0.96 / 26.5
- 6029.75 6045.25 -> -1.19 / 26.4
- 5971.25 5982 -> -0.70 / 26.1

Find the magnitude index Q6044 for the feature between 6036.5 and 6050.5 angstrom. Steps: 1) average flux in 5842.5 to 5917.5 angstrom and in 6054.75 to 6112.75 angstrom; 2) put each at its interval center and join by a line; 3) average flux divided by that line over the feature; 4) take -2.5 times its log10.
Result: -0.05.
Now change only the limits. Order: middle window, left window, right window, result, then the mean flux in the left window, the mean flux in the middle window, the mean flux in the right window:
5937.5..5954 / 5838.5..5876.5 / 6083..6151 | -0.02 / 26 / 26.2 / 24.9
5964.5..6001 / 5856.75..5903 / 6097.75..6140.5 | -0.10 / 23.1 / 25.9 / 24.5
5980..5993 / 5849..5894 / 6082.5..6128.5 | -0.05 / 24.1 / 25.6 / 25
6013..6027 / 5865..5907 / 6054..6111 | -0.01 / 22.9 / 25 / 25.7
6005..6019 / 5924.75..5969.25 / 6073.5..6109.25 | 0.03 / 26.2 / 25.2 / 25.3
